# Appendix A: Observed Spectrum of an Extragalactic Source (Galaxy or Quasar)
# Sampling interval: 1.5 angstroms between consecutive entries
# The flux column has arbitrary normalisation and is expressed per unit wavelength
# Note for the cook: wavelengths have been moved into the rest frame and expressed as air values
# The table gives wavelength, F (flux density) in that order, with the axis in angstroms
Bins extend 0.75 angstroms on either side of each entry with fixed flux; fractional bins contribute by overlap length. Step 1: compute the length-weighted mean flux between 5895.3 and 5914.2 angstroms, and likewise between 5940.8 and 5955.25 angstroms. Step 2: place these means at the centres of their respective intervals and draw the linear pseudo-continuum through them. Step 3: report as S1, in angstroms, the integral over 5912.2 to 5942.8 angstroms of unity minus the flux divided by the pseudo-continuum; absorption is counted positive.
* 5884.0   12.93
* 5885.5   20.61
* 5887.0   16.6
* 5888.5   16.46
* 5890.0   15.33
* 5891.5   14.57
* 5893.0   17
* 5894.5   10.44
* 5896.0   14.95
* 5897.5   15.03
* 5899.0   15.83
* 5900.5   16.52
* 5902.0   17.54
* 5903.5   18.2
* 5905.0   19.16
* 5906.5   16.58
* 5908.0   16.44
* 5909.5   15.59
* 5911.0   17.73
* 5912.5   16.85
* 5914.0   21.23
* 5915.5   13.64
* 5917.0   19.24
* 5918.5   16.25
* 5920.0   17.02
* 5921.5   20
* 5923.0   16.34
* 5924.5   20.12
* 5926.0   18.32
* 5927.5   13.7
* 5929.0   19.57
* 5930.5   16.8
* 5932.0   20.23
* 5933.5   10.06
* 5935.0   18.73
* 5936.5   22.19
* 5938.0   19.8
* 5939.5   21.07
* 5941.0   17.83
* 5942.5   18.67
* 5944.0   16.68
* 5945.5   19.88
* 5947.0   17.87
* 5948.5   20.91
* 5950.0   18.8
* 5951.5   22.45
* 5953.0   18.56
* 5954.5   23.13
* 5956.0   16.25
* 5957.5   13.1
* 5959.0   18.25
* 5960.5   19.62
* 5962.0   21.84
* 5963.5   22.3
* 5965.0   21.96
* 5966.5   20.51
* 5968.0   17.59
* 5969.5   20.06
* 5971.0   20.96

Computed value 0.5 angstroms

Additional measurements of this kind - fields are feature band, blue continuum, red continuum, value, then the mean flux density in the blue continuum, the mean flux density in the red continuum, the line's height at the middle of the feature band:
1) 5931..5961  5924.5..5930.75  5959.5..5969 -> 0.5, 17.5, 20.6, 19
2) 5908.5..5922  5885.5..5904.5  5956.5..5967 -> -0.3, 15.9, 19.6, 17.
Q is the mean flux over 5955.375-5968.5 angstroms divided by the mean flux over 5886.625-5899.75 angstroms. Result 1.27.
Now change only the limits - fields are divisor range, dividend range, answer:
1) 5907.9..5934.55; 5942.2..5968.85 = 1.13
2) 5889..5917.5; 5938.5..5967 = 1.19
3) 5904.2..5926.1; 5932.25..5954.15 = 1.07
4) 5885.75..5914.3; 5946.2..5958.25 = 1.15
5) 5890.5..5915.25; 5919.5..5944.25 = 1.10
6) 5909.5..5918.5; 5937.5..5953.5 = 1.11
